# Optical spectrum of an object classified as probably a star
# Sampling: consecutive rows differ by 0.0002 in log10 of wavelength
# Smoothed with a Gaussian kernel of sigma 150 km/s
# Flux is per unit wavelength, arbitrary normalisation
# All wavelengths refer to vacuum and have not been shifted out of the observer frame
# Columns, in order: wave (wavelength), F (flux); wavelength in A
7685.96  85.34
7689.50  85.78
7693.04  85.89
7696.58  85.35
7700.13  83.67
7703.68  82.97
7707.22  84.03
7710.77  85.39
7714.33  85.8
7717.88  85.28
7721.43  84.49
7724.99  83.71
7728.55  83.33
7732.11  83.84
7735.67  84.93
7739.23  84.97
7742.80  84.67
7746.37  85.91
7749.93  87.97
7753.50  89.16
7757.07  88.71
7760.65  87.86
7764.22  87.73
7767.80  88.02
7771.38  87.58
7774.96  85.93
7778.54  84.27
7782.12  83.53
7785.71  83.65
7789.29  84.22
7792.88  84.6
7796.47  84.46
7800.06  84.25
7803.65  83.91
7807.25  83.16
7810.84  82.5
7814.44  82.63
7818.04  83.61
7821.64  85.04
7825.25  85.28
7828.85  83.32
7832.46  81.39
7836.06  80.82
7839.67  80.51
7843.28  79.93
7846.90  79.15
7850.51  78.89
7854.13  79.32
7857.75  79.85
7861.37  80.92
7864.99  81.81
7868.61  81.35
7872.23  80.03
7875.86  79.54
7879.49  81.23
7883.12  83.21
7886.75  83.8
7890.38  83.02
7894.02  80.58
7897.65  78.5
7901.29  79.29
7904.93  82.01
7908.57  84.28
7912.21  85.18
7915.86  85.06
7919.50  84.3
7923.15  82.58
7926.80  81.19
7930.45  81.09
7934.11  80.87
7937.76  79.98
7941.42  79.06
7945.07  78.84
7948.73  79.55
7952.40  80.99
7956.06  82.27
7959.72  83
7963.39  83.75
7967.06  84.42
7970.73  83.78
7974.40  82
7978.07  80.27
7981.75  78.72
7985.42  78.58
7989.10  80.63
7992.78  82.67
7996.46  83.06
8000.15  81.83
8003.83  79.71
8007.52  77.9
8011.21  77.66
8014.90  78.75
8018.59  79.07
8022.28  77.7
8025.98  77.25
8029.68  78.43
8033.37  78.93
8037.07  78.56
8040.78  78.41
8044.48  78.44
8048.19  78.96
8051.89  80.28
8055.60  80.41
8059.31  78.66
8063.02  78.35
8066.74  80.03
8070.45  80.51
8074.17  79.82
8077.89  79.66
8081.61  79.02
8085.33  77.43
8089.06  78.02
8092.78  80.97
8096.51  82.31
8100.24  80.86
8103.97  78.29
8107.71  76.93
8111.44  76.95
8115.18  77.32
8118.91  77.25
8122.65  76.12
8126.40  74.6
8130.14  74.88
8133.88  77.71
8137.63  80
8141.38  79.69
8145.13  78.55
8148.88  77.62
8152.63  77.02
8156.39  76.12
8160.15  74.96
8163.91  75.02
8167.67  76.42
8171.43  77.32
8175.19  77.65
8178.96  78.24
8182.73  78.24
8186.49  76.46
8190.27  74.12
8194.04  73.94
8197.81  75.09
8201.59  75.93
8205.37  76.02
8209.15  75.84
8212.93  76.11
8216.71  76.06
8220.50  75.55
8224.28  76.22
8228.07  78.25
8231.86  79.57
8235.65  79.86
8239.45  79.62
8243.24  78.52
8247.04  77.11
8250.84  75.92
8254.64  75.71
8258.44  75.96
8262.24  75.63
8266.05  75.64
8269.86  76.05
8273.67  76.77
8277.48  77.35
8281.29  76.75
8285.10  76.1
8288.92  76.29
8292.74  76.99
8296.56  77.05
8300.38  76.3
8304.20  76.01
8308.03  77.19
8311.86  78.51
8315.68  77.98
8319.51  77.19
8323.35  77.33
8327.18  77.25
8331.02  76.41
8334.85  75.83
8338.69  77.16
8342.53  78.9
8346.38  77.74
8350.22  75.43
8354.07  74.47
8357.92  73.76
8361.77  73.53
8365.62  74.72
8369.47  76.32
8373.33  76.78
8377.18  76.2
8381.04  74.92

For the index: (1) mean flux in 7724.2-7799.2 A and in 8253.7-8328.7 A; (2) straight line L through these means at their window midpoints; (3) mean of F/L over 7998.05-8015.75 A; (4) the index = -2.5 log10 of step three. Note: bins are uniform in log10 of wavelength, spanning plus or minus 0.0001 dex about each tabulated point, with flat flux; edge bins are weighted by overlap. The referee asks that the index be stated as 0.03 mag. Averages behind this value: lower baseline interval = 85.7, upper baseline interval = 76.7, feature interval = 79.2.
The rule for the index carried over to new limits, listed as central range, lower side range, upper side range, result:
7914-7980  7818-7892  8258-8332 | -0.018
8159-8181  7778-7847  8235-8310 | 0.021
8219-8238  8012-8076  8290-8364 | -0.008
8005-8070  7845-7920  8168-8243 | 0.007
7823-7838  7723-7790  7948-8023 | 0.019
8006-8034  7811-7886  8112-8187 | 0.010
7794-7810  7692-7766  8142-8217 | 0.002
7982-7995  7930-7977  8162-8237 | 0.004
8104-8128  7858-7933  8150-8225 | 0.012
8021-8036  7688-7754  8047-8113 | 0.028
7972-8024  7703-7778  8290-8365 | 0.024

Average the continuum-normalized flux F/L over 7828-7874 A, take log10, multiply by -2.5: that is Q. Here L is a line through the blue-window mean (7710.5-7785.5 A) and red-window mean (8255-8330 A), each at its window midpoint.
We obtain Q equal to 0.05 mag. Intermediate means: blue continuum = 85.8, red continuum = 76.7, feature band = 80.5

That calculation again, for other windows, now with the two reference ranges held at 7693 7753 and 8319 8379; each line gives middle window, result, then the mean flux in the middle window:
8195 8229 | 0.03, 76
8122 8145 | 0.03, 77.3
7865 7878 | 0.03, 80.5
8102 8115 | 0.03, 77.4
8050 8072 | 0.01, 79.7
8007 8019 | 0.03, 78.3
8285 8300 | 0.00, 76.6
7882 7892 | -0.01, 83.4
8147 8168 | 0.04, 76.2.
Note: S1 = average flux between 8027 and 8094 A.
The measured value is 79.1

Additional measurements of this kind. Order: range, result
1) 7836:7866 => 80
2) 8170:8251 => 76.9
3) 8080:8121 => 78.7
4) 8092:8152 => 78.1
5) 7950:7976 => 82.8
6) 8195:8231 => 76.2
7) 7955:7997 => 81.9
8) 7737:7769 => 87.2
